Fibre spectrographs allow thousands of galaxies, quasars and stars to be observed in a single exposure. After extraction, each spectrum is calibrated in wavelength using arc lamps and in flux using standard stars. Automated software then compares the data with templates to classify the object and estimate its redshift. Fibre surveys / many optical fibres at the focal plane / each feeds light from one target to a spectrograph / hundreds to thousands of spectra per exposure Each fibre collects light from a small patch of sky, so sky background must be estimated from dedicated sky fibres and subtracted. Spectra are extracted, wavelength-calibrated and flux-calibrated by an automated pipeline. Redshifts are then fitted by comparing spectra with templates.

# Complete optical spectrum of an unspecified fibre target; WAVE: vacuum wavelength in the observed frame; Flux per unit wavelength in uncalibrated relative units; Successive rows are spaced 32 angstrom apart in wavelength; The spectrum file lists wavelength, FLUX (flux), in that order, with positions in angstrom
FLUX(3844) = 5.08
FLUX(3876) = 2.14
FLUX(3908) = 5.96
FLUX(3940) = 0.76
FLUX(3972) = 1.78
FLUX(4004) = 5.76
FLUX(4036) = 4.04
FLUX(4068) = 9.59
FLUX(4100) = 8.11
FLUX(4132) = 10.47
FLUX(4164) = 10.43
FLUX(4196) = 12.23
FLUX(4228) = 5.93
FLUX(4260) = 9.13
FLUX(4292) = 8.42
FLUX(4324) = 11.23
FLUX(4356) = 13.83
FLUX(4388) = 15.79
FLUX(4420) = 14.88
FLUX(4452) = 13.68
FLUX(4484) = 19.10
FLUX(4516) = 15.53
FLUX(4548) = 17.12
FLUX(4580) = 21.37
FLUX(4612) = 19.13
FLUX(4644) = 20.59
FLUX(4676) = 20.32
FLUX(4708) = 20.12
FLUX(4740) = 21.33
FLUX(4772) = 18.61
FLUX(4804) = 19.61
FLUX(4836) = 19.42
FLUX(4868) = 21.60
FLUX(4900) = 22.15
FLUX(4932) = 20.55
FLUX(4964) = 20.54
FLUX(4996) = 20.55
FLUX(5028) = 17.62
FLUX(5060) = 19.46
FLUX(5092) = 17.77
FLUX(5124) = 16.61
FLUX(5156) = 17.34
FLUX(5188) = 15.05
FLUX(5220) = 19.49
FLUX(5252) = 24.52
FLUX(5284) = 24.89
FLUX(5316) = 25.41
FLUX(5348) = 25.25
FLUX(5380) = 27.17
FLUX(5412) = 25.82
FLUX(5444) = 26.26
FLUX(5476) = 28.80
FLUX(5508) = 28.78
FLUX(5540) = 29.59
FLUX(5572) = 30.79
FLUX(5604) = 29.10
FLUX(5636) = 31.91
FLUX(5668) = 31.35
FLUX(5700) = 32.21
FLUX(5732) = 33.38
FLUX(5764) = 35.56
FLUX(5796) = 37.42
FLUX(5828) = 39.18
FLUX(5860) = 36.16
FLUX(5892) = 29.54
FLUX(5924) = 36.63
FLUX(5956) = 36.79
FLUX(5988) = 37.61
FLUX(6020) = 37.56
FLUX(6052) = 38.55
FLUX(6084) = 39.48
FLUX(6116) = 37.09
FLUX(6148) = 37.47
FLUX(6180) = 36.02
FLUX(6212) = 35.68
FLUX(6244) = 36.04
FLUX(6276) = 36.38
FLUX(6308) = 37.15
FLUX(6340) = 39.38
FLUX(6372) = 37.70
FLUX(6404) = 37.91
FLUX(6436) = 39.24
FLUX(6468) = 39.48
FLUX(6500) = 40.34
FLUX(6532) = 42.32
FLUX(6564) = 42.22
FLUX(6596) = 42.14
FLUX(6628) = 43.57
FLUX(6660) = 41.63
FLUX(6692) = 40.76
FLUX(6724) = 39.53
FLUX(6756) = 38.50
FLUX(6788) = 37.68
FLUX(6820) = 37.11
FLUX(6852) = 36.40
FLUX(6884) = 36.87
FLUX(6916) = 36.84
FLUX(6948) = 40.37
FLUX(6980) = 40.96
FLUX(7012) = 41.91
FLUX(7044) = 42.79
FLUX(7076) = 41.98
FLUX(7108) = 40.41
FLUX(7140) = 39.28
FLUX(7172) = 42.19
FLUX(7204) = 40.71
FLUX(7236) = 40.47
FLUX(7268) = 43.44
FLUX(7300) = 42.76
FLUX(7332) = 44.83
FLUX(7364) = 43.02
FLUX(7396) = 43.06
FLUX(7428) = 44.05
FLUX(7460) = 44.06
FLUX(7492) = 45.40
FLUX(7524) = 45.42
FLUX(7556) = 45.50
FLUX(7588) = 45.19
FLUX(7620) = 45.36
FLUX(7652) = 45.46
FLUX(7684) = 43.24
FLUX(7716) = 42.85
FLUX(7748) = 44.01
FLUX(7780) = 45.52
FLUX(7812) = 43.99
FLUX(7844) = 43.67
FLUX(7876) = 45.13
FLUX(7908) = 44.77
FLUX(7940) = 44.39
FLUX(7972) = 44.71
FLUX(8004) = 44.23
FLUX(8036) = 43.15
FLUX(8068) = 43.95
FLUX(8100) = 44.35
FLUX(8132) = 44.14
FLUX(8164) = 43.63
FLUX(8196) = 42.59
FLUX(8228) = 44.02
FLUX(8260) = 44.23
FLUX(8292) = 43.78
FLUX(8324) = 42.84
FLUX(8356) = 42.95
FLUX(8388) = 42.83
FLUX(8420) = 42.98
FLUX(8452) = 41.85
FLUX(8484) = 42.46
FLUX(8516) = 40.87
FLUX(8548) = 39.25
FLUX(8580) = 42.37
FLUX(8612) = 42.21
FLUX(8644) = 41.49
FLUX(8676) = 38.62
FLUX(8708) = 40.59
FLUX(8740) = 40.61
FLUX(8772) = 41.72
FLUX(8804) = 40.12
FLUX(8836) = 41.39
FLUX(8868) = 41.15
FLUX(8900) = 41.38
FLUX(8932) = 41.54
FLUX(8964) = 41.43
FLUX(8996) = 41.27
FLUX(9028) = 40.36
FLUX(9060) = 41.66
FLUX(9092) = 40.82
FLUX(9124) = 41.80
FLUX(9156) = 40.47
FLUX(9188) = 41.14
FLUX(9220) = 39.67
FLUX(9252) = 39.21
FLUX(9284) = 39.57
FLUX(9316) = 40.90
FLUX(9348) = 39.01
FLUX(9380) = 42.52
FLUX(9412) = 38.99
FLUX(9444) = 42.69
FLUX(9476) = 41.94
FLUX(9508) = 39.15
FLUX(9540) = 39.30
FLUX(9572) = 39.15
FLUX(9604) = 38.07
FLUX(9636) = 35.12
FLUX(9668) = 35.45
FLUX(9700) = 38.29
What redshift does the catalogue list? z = 0.000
